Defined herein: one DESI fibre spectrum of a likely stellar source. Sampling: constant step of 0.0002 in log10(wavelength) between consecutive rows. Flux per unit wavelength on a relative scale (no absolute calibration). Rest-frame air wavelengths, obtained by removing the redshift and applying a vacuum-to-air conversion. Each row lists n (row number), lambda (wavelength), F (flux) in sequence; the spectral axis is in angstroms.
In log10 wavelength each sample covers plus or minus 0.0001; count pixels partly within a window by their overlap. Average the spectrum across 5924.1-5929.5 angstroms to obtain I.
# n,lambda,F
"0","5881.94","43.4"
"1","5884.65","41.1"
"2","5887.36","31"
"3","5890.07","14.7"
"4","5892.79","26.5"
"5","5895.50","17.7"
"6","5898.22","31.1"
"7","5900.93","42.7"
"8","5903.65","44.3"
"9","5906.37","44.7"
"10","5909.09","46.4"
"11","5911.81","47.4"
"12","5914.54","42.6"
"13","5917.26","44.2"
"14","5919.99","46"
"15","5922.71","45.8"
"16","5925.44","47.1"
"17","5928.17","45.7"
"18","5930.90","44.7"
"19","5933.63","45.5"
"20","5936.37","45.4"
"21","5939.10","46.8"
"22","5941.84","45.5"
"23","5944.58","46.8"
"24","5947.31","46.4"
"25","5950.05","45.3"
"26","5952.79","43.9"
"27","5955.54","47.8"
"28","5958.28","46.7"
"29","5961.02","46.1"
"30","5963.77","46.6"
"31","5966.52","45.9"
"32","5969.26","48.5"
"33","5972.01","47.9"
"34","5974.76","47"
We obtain 46.4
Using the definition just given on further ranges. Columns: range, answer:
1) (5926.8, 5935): 45.3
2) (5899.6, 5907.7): 43.9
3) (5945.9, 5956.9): 45.9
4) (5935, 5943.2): 45.9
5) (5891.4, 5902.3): 29.5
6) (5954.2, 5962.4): 46.9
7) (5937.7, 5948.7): 46.4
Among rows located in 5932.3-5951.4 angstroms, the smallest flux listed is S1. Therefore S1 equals 45.3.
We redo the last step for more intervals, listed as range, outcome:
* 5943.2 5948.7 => 46.4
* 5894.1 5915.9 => 17.7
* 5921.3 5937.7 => 44.7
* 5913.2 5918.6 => 42.6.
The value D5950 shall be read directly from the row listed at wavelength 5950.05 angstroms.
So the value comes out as 45.3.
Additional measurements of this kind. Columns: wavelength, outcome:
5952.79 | 43.9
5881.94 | 43.4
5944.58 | 46.8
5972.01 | 47.9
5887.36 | 31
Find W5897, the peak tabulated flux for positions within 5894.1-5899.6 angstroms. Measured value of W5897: 31.1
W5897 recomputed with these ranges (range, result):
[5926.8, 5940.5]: 46.8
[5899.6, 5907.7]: 44.7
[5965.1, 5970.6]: 48.5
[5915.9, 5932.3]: 47.1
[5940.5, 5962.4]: 47.8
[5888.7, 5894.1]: 26.5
